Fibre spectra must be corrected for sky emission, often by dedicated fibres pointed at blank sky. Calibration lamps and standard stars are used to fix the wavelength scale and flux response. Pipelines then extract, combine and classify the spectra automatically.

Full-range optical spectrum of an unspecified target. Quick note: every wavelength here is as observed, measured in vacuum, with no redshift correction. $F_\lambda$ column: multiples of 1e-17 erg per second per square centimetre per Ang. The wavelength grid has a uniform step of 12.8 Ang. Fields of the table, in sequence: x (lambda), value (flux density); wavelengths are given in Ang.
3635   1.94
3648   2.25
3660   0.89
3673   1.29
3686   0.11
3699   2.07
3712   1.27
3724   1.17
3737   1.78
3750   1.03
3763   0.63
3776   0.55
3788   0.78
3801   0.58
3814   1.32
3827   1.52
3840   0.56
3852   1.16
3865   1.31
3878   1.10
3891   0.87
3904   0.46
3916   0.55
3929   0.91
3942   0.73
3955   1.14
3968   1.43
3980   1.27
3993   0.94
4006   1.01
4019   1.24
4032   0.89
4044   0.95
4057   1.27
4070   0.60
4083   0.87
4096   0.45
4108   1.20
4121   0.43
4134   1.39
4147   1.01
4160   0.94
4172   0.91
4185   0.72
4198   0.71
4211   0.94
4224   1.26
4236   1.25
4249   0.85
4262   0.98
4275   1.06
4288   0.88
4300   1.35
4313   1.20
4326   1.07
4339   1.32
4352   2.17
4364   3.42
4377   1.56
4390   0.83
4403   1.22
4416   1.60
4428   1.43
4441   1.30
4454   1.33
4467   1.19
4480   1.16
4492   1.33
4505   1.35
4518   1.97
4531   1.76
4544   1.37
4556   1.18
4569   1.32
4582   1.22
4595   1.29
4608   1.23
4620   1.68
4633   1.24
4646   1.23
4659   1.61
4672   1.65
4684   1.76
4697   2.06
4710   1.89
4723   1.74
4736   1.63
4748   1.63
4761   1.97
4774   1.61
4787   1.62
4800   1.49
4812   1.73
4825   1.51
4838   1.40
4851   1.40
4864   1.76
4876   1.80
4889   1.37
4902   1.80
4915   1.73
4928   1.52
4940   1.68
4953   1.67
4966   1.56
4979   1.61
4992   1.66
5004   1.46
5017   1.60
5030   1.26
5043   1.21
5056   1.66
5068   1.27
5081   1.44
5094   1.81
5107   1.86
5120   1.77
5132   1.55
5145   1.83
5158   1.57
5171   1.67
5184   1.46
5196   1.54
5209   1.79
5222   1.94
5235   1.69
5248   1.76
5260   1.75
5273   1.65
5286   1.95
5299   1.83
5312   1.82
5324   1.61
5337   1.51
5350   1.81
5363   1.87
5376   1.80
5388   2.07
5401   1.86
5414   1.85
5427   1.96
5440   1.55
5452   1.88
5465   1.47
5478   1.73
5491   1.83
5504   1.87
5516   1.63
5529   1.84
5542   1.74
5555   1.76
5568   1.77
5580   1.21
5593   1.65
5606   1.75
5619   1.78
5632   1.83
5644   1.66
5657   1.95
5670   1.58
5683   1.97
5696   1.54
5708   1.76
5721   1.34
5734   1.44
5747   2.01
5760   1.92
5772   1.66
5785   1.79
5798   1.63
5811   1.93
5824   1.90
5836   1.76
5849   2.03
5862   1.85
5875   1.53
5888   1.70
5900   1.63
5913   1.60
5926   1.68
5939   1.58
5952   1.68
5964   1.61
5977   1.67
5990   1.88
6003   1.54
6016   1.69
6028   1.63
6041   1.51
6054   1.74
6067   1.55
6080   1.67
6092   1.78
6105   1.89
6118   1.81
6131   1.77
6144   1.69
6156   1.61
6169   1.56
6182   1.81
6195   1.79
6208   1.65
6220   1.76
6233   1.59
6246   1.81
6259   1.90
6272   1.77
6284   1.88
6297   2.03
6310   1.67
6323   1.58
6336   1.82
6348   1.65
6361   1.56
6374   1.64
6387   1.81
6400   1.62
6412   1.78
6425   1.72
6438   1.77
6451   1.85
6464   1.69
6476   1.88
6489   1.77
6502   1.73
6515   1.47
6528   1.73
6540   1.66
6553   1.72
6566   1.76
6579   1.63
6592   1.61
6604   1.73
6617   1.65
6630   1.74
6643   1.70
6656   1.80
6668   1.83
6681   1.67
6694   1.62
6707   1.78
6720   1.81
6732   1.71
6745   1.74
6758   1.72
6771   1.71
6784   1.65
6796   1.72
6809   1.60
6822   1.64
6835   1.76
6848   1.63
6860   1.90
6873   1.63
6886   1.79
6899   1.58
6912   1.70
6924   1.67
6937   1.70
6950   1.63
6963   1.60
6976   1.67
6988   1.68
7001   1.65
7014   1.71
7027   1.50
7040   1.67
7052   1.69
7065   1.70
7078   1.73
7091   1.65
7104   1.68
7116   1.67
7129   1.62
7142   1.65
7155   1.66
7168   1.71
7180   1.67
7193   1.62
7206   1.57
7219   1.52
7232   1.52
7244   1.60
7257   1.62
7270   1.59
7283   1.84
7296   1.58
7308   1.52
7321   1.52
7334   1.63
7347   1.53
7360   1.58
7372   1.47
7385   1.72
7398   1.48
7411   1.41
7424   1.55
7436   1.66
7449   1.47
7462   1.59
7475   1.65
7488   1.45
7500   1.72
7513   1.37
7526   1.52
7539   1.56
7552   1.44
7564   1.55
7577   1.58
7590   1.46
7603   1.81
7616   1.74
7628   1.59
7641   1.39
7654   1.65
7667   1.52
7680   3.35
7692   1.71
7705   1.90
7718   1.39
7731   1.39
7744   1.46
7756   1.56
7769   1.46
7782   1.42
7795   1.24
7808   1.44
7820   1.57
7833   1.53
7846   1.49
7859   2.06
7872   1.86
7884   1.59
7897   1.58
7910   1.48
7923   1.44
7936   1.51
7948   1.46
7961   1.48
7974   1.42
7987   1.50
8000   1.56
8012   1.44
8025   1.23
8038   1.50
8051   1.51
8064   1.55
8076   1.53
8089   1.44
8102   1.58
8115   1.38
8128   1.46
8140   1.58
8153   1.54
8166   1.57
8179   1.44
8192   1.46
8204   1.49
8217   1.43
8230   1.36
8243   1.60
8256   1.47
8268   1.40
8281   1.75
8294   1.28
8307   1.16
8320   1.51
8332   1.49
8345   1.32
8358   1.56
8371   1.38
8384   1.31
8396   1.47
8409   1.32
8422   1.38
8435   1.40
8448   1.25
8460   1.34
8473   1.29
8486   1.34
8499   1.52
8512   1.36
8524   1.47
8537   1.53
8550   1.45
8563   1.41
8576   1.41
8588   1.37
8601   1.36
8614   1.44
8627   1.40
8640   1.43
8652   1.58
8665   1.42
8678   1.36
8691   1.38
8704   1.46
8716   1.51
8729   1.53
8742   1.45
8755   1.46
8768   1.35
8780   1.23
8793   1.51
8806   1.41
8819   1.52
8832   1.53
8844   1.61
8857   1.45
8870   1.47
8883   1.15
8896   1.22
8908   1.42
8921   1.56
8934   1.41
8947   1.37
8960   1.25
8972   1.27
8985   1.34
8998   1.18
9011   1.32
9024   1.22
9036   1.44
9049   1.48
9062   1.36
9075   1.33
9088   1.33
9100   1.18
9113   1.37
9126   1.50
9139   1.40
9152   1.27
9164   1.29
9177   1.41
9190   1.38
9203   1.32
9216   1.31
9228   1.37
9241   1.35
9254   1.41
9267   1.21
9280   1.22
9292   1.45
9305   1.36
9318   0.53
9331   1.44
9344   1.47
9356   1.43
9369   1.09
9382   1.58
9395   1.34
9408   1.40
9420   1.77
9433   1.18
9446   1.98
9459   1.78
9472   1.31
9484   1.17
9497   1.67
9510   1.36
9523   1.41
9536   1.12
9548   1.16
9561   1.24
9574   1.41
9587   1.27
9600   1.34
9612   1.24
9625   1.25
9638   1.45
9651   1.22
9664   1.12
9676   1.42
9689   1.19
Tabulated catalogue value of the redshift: 0.17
